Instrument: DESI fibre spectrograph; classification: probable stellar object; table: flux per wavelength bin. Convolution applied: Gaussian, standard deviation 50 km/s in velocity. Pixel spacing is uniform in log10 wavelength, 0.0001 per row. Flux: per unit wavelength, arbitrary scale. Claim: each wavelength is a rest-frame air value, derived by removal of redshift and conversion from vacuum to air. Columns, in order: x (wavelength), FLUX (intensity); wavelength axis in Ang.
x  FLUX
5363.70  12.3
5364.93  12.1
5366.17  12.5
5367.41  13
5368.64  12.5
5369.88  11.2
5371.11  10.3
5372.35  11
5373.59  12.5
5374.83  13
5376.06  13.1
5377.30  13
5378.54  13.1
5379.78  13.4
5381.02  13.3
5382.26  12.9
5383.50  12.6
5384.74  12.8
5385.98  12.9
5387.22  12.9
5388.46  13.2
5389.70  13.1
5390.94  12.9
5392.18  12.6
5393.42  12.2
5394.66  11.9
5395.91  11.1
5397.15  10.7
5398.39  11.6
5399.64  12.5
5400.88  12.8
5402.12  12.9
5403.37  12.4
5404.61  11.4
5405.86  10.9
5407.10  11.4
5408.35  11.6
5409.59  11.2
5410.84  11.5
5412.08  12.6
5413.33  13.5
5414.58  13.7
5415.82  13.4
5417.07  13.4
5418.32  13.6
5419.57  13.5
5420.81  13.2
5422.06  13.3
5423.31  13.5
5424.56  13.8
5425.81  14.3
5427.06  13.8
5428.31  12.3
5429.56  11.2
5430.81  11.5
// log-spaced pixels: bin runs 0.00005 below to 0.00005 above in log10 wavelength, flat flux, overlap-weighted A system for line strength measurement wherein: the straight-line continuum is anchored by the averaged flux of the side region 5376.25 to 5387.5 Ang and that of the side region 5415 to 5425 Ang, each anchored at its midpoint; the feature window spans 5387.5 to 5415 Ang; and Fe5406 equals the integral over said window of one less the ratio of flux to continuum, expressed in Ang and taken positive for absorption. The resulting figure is 2.21 Ang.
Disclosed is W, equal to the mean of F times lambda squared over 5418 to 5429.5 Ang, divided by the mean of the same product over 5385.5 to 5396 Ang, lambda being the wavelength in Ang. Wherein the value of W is 1.07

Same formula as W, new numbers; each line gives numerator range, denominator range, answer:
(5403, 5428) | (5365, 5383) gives 1.04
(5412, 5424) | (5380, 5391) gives 1.05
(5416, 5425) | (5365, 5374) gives 1.16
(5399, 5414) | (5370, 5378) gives 1.01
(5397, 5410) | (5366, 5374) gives 1.01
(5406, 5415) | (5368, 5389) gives 0.97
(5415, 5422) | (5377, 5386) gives 1.05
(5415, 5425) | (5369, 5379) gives 1.13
